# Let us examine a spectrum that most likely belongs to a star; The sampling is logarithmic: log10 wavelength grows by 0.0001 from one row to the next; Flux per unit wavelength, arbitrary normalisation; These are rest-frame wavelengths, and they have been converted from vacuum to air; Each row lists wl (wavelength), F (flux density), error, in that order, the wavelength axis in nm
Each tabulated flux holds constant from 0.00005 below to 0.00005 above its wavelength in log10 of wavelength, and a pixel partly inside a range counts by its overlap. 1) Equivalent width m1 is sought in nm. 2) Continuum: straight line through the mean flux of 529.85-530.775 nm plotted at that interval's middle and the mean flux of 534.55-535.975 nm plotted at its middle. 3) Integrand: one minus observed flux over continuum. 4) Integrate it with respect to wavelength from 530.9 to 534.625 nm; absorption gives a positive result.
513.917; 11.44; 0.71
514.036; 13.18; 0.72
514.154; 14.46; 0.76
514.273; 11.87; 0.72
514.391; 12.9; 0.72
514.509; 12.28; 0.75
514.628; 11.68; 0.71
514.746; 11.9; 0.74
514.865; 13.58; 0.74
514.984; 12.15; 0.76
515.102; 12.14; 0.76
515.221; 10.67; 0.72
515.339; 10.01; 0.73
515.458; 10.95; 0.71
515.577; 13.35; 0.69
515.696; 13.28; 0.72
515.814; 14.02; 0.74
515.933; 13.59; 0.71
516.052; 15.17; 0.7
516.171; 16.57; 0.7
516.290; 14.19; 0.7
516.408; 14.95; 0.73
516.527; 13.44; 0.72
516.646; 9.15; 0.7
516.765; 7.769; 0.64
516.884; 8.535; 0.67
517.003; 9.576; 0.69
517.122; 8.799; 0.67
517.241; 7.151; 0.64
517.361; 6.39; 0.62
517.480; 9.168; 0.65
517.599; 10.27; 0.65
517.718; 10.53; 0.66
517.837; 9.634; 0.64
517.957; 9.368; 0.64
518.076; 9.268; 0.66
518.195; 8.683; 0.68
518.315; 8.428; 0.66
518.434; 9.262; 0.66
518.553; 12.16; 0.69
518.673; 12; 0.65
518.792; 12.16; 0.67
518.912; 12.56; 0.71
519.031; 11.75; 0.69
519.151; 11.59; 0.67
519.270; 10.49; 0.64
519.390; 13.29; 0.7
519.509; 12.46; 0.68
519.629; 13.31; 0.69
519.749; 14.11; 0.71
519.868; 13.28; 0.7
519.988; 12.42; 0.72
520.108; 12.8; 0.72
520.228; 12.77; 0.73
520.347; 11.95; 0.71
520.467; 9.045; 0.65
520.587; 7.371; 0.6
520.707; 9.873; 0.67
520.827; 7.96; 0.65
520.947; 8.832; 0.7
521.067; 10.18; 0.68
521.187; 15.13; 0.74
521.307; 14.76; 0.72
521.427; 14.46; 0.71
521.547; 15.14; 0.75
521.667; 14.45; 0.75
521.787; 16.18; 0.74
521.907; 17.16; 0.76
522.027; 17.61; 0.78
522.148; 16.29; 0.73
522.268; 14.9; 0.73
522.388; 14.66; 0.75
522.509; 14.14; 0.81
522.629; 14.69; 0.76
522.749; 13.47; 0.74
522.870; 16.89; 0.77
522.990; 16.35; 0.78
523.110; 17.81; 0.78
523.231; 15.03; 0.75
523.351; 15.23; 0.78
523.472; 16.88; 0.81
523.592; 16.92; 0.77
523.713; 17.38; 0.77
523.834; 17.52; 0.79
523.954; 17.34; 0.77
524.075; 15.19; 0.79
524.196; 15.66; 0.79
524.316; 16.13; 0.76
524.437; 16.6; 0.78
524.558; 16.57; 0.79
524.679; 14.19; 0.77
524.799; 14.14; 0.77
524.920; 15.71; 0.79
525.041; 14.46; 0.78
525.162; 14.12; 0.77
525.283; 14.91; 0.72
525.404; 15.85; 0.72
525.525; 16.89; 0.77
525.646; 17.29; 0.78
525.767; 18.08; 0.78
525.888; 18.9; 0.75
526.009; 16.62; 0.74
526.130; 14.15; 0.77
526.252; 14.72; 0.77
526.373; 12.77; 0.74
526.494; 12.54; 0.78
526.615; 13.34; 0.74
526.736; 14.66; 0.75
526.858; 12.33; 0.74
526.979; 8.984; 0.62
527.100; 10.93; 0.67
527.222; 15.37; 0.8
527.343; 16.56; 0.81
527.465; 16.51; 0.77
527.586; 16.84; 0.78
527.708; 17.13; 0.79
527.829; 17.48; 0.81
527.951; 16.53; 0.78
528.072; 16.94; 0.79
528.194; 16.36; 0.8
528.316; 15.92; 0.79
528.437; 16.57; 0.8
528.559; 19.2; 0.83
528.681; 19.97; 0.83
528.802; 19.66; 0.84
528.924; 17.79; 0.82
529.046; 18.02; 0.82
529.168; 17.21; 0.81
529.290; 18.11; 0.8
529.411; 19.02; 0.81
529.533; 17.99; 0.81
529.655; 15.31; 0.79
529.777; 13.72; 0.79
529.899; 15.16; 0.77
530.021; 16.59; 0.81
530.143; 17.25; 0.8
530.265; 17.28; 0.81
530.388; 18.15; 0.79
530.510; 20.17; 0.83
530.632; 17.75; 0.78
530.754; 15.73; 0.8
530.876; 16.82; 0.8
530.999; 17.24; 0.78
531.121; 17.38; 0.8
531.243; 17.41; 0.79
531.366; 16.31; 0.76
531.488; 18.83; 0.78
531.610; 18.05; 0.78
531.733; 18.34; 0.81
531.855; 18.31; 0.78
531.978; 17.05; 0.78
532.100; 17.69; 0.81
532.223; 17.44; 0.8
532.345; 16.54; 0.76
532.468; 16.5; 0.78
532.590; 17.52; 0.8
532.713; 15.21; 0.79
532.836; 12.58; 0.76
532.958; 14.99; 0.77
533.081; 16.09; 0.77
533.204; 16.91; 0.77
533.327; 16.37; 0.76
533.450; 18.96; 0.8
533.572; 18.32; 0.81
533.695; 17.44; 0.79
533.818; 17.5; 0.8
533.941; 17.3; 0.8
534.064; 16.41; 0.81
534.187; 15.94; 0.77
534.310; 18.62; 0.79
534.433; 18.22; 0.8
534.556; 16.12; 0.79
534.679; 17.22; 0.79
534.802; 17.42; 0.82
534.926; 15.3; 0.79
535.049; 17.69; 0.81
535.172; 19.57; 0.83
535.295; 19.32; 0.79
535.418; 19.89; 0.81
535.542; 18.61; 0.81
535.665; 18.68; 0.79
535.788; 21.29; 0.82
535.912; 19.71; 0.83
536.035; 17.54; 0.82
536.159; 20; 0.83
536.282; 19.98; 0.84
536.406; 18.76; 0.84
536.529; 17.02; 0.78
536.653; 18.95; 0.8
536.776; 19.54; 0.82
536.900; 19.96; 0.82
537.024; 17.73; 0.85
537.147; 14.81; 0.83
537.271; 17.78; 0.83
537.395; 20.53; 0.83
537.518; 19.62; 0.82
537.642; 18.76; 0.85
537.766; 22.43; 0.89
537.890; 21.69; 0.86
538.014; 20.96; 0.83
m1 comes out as 0.18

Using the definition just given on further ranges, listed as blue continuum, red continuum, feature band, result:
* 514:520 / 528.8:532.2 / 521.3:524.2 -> -0.377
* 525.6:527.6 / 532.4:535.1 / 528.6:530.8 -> -0.276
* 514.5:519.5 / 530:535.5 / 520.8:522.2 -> -0.124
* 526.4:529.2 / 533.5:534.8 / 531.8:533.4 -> 0.054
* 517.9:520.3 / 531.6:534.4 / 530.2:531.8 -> -0.145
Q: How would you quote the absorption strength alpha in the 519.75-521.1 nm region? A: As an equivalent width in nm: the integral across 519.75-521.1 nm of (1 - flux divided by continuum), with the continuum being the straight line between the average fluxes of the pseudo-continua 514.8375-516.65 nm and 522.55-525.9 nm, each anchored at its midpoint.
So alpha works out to 0.36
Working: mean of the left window 13.1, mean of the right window 16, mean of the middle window 10.8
